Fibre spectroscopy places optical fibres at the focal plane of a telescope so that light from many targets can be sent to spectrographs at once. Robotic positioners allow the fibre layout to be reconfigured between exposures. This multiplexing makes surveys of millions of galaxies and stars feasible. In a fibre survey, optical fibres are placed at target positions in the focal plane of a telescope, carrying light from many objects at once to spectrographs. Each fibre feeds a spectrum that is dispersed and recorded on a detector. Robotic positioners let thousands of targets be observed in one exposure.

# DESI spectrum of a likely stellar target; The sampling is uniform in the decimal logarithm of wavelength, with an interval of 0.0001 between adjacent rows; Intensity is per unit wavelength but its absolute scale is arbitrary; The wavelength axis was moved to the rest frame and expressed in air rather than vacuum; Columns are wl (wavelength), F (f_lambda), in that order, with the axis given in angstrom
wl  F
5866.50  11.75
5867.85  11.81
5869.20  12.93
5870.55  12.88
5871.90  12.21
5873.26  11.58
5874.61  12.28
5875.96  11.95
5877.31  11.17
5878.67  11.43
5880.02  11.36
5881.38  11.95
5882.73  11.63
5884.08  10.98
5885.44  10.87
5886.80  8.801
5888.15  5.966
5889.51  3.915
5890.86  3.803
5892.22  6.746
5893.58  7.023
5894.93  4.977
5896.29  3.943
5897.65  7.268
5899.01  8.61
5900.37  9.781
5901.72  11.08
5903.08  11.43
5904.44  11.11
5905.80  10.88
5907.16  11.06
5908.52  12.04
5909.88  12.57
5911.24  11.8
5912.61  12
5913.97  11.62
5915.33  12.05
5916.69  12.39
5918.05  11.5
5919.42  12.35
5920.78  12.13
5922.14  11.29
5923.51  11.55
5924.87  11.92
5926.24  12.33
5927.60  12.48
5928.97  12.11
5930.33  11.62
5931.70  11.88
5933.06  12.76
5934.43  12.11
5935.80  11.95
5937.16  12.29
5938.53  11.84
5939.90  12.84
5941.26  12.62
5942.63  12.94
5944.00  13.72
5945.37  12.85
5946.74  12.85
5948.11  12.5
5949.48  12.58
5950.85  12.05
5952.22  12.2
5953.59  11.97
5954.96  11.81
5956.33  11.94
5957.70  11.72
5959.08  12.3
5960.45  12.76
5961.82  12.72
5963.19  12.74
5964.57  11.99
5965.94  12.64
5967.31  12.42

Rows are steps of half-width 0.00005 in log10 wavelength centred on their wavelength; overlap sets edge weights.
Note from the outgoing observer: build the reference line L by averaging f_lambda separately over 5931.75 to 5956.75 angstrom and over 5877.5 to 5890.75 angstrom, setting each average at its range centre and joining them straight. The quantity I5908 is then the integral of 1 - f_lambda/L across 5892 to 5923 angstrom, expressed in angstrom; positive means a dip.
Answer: 1.1 angstrom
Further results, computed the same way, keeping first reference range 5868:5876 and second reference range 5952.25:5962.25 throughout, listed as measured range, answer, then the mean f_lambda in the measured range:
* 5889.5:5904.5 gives 5.85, 7.49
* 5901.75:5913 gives 0.62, 11.6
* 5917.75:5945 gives -0.05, 12.2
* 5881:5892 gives 3.55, 8.32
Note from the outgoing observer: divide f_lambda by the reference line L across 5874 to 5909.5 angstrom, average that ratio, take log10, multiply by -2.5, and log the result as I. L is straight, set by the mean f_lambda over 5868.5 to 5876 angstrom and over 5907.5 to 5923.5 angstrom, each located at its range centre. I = 0.29 mag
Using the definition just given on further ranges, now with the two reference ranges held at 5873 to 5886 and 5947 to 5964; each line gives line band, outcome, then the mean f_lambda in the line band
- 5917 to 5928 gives 0.00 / 11.9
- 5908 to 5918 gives -0.02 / 12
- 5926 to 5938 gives -0.01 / 12.2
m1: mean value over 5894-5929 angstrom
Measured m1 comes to 10.8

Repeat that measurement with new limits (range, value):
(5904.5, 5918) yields 11.8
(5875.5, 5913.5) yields 9.5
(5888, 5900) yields 5.9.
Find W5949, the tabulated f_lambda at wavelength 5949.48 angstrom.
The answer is 12.58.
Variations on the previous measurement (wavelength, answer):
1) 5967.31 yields 12.42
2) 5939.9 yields 12.84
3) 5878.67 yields 11.43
